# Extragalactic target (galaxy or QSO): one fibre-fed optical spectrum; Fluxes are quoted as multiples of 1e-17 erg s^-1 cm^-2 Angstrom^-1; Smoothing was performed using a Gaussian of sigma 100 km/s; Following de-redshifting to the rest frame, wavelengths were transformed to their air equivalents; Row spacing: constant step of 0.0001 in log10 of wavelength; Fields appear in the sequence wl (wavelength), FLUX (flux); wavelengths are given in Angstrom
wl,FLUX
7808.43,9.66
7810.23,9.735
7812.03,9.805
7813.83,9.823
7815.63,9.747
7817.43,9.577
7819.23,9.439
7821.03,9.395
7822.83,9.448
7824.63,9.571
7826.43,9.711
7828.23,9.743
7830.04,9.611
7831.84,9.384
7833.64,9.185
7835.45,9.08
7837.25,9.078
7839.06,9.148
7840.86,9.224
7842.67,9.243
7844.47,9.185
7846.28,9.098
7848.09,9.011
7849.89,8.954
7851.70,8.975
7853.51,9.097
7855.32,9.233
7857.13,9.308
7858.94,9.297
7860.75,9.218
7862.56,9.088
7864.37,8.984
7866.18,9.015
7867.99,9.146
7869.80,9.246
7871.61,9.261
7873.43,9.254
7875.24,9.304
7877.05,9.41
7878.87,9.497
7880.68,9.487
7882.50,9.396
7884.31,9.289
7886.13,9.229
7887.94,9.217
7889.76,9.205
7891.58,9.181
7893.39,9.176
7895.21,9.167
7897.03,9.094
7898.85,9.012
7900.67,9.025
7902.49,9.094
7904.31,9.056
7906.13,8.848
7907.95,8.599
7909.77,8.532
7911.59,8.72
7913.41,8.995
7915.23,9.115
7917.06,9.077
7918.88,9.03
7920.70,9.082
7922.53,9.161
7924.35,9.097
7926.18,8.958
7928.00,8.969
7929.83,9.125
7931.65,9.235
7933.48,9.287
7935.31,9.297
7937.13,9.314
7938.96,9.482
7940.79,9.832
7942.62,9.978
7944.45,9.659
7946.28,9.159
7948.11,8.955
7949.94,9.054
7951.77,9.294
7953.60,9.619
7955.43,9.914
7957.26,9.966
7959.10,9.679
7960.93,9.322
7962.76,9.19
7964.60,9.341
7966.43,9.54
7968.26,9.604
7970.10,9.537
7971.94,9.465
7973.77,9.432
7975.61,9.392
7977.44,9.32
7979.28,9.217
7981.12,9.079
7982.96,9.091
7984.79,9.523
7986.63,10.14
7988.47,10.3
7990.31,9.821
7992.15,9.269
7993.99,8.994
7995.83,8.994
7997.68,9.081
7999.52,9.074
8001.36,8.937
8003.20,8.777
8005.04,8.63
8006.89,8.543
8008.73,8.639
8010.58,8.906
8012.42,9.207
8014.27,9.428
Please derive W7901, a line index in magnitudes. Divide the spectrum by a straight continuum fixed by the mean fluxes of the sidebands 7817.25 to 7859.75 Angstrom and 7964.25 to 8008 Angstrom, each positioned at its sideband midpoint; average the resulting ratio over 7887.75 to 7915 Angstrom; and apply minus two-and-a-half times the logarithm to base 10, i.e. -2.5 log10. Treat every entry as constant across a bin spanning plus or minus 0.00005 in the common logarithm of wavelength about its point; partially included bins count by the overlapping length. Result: 0.04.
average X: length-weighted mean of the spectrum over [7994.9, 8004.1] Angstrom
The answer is 8.97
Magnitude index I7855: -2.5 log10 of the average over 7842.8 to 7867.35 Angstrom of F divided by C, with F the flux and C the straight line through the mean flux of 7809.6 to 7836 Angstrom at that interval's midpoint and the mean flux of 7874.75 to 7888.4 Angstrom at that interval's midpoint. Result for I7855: 0.04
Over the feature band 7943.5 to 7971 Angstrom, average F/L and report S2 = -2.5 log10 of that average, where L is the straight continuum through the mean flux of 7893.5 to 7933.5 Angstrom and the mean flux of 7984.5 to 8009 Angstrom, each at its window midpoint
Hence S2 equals -0.04 mag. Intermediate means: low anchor 9.01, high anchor 9.2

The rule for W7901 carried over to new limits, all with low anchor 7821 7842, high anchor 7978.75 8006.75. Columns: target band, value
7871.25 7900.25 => 0.01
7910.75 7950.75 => 0.01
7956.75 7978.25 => -0.02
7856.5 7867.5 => 0.02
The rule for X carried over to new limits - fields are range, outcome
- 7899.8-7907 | 9.01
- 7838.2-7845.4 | 9.2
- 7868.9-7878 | 9.29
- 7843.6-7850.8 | 9.06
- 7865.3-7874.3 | 9.18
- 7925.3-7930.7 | 9.02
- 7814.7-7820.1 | 9.59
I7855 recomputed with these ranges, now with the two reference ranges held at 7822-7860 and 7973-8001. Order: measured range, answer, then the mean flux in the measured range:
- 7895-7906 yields 0.03 mag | 9.05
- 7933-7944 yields -0.02 mag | 9.55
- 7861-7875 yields 0.02 mag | 9.16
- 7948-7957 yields -0.01 mag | 9.45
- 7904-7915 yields 0.06 mag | 8.8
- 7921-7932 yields 0.03 mag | 9.08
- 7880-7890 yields 0.00 mag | 9.3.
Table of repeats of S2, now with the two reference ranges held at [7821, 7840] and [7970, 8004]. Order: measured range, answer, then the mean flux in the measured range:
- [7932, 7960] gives -0.02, 9.49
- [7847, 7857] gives 0.04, 9.07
